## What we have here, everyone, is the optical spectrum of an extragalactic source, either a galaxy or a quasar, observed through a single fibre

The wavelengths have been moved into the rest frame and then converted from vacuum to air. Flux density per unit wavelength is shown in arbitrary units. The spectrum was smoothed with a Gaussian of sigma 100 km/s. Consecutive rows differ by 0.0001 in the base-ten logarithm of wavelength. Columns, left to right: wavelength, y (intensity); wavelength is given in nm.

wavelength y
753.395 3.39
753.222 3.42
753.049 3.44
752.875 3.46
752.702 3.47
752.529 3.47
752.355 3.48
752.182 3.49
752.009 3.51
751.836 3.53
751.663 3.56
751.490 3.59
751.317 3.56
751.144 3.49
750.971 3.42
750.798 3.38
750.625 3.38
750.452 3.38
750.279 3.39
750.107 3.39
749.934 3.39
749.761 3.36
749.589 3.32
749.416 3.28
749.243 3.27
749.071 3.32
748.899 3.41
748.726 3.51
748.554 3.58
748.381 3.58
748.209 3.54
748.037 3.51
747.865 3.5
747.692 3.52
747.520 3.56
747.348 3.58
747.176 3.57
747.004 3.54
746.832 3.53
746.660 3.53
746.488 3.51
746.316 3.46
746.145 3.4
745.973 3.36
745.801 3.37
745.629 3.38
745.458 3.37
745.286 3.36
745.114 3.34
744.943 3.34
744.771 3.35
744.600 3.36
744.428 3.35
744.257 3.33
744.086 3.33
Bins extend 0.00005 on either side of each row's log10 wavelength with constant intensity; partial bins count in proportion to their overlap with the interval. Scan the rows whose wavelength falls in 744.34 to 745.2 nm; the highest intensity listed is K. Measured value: 3.36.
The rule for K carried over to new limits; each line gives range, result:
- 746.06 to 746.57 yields 3.51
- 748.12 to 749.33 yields 3.58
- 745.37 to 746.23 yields 3.4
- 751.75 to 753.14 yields 3.53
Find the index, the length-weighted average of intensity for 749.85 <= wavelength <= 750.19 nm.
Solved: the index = 3.39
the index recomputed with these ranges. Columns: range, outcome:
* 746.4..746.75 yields 3.52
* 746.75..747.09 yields 3.54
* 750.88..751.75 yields 3.52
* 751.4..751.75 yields 3.58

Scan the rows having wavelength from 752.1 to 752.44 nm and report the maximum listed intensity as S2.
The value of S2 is 3.49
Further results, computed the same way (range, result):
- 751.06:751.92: 3.59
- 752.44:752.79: 3.47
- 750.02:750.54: 3.39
